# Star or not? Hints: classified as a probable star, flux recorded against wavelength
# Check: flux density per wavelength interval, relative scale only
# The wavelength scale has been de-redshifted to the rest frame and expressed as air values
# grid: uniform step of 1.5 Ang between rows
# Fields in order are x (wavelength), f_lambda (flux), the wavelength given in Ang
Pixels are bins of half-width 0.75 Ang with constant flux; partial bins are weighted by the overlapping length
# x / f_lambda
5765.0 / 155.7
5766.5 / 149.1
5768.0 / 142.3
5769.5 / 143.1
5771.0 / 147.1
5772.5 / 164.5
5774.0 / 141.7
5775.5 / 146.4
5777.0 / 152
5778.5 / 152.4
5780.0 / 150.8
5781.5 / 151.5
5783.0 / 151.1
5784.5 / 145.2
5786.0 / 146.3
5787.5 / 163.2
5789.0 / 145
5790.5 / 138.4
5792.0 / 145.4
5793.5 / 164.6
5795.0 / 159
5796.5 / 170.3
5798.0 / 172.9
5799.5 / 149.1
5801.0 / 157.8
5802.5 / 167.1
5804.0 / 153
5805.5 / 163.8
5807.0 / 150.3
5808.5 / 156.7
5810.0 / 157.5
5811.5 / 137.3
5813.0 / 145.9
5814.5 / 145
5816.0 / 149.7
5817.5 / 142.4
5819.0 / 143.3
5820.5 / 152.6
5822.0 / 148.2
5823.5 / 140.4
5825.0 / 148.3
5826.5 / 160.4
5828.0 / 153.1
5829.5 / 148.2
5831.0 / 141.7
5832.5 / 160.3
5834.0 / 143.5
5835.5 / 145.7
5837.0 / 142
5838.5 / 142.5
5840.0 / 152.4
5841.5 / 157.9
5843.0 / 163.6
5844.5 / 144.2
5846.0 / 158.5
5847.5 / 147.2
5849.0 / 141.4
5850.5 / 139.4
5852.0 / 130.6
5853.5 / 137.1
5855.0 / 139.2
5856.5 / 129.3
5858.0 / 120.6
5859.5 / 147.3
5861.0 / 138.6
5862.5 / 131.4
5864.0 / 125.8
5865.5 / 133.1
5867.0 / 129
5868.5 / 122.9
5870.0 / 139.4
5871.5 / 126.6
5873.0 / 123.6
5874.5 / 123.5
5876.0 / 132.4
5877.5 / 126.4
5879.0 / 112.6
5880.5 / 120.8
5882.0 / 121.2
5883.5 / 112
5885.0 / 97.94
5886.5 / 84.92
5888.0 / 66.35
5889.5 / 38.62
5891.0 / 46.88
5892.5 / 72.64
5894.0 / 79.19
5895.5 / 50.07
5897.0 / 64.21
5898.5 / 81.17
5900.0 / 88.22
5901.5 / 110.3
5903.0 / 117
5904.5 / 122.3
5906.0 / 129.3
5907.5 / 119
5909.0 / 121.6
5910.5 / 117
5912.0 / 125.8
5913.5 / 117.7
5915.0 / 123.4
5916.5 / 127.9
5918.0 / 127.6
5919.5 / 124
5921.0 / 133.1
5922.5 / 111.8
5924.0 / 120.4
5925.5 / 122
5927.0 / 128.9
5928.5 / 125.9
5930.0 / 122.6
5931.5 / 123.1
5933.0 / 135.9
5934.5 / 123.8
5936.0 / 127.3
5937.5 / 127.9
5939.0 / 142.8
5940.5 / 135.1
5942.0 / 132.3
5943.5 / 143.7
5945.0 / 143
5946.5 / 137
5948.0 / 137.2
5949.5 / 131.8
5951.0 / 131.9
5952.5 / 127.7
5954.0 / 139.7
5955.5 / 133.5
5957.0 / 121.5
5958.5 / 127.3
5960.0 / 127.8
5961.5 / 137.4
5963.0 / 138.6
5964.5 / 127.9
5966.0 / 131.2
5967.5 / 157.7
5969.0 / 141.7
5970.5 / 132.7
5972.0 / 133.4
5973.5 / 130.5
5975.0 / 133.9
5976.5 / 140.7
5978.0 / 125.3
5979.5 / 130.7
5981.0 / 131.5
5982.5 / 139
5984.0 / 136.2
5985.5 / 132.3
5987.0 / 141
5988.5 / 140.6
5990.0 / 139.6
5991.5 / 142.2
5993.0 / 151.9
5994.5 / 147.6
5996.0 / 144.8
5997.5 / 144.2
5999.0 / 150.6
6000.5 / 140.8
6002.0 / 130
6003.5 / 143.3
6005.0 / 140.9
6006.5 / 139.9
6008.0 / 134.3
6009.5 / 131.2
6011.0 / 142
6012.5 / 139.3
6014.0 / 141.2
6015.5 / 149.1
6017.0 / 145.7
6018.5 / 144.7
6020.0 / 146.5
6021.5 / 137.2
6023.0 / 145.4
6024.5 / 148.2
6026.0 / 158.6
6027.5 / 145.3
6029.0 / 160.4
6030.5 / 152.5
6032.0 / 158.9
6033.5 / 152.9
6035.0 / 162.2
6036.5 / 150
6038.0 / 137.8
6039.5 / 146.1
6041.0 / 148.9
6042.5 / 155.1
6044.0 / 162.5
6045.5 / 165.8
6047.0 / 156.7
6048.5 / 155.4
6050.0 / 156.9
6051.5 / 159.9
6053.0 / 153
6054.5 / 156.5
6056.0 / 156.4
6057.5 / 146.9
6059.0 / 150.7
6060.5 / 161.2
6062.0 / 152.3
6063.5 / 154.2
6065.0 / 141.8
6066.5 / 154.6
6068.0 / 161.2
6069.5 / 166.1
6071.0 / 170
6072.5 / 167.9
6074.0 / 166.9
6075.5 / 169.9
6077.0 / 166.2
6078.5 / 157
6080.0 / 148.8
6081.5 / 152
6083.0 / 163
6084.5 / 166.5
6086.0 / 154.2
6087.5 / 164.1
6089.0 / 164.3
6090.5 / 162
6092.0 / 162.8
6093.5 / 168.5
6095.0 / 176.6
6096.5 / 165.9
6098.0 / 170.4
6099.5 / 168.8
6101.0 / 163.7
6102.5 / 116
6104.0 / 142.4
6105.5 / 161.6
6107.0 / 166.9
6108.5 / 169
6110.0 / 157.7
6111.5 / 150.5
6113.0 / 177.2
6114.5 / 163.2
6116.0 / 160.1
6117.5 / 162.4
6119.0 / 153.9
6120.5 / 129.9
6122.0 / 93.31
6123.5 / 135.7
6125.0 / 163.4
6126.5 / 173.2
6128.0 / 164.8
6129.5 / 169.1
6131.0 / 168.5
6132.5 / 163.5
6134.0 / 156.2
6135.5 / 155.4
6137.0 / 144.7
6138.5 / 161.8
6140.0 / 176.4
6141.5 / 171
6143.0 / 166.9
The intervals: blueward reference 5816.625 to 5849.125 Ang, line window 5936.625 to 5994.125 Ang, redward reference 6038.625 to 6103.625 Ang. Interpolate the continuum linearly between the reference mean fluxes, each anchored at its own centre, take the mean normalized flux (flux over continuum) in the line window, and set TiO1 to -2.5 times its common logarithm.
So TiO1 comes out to 0.140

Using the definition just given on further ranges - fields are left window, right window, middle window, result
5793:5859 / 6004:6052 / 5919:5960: 0.15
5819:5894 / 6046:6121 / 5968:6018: 0.06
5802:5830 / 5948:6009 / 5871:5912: 0.39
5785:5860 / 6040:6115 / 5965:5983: 0.15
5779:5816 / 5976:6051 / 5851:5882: 0.17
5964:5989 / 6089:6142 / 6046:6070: -0.04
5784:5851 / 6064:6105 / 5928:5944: 0.19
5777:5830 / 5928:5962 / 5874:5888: 0.25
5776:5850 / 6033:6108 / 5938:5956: 0.14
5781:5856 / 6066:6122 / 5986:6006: 0.10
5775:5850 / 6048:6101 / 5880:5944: 0.37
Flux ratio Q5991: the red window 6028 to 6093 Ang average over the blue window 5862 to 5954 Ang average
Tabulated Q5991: 1.35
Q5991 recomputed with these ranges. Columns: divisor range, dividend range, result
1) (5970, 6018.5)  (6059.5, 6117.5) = 1.16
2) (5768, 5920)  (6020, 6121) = 1.18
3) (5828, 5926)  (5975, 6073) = 1.21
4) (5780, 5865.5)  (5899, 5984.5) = 0.87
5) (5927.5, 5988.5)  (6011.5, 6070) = 1.14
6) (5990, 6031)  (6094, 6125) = 1.07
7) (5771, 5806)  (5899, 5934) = 0.79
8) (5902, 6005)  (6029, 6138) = 1.19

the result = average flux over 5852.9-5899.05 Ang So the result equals 109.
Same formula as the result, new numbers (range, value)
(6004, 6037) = 147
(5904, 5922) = 124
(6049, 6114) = 160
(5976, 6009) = 139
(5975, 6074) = 148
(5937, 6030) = 139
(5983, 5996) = 142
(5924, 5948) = 131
